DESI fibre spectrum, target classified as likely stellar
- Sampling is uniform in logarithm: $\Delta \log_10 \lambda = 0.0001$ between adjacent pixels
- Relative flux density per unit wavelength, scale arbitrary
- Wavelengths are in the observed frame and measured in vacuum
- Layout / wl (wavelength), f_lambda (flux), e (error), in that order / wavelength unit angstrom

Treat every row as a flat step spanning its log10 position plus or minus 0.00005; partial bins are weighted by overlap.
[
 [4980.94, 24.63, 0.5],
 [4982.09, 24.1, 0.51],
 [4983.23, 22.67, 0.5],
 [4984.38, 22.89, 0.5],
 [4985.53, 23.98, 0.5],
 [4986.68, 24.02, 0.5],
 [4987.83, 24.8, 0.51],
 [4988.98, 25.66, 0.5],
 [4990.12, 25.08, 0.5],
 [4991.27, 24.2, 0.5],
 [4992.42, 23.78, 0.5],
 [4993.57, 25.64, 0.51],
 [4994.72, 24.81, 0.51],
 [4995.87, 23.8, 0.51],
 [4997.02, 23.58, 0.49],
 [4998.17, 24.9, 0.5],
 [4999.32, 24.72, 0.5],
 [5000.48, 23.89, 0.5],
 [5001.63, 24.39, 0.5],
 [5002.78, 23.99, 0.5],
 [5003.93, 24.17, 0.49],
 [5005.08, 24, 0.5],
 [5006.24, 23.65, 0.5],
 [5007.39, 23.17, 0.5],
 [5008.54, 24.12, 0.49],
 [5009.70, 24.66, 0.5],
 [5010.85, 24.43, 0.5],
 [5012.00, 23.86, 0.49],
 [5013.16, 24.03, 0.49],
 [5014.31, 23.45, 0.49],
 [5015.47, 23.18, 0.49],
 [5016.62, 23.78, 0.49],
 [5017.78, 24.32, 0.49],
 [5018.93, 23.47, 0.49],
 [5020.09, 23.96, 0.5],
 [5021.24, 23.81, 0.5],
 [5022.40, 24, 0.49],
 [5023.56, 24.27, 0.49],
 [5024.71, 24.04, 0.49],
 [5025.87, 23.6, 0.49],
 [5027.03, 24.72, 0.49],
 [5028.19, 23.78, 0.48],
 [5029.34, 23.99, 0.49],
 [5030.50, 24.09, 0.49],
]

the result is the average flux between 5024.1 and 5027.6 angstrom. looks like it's 24.1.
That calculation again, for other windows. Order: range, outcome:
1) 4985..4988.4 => 24.2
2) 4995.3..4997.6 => 23.7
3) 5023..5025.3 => 24.2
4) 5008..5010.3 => 24.4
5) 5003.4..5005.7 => 24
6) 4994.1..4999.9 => 24.4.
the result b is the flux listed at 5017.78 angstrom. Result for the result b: 24.32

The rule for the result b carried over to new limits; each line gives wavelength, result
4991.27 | 24.2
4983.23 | 22.67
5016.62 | 23.78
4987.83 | 24.8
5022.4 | 24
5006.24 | 23.65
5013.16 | 24.03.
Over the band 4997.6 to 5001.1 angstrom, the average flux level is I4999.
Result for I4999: 24.5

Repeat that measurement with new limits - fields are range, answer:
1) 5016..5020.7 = 23.9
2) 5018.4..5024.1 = 23.9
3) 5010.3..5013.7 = 24.1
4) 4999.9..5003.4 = 24.1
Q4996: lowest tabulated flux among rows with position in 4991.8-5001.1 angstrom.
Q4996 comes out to 23.58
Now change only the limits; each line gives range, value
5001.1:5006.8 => 23.65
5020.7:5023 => 23.81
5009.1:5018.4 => 23.18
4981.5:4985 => 22.67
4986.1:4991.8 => 24.02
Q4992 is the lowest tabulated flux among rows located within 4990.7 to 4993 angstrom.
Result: 23.78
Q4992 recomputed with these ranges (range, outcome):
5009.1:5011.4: 24.43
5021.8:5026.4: 23.6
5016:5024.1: 23.47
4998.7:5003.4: 23.89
